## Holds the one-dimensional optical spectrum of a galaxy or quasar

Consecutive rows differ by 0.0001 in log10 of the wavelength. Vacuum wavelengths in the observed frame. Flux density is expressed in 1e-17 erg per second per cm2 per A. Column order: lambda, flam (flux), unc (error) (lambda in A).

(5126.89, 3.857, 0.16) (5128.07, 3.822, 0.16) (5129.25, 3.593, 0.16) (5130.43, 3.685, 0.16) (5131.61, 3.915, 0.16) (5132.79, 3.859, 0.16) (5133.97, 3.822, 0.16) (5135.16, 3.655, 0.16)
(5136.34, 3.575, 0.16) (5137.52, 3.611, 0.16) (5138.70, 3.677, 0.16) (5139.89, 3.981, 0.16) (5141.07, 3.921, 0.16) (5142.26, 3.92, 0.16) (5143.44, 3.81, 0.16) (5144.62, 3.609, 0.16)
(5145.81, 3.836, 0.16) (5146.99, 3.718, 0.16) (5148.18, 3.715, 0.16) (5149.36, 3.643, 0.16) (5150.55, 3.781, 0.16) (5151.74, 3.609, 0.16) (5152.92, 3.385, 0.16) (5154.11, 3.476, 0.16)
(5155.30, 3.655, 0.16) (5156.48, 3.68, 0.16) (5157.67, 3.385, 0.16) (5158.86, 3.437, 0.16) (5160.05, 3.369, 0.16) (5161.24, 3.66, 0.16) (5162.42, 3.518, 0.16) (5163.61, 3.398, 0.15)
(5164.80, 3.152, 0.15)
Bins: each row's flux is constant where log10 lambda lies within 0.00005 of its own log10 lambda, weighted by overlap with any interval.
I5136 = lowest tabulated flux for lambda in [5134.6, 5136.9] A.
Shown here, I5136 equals 3.575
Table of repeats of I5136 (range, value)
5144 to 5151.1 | 3.609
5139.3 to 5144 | 3.81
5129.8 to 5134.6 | 3.685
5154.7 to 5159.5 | 3.385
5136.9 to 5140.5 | 3.611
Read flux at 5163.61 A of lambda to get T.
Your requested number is 3.398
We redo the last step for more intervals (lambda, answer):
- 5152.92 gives 3.385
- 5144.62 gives 3.609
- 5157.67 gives 3.385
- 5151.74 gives 3.609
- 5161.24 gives 3.66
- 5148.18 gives 3.715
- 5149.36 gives 3.643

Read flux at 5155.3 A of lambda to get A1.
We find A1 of 3.655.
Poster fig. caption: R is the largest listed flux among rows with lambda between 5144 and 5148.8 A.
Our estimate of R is 3.836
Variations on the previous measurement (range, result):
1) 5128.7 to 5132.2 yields 3.915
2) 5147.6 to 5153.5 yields 3.781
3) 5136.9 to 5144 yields 3.981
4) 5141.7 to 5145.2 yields 3.92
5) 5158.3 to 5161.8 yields 3.66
